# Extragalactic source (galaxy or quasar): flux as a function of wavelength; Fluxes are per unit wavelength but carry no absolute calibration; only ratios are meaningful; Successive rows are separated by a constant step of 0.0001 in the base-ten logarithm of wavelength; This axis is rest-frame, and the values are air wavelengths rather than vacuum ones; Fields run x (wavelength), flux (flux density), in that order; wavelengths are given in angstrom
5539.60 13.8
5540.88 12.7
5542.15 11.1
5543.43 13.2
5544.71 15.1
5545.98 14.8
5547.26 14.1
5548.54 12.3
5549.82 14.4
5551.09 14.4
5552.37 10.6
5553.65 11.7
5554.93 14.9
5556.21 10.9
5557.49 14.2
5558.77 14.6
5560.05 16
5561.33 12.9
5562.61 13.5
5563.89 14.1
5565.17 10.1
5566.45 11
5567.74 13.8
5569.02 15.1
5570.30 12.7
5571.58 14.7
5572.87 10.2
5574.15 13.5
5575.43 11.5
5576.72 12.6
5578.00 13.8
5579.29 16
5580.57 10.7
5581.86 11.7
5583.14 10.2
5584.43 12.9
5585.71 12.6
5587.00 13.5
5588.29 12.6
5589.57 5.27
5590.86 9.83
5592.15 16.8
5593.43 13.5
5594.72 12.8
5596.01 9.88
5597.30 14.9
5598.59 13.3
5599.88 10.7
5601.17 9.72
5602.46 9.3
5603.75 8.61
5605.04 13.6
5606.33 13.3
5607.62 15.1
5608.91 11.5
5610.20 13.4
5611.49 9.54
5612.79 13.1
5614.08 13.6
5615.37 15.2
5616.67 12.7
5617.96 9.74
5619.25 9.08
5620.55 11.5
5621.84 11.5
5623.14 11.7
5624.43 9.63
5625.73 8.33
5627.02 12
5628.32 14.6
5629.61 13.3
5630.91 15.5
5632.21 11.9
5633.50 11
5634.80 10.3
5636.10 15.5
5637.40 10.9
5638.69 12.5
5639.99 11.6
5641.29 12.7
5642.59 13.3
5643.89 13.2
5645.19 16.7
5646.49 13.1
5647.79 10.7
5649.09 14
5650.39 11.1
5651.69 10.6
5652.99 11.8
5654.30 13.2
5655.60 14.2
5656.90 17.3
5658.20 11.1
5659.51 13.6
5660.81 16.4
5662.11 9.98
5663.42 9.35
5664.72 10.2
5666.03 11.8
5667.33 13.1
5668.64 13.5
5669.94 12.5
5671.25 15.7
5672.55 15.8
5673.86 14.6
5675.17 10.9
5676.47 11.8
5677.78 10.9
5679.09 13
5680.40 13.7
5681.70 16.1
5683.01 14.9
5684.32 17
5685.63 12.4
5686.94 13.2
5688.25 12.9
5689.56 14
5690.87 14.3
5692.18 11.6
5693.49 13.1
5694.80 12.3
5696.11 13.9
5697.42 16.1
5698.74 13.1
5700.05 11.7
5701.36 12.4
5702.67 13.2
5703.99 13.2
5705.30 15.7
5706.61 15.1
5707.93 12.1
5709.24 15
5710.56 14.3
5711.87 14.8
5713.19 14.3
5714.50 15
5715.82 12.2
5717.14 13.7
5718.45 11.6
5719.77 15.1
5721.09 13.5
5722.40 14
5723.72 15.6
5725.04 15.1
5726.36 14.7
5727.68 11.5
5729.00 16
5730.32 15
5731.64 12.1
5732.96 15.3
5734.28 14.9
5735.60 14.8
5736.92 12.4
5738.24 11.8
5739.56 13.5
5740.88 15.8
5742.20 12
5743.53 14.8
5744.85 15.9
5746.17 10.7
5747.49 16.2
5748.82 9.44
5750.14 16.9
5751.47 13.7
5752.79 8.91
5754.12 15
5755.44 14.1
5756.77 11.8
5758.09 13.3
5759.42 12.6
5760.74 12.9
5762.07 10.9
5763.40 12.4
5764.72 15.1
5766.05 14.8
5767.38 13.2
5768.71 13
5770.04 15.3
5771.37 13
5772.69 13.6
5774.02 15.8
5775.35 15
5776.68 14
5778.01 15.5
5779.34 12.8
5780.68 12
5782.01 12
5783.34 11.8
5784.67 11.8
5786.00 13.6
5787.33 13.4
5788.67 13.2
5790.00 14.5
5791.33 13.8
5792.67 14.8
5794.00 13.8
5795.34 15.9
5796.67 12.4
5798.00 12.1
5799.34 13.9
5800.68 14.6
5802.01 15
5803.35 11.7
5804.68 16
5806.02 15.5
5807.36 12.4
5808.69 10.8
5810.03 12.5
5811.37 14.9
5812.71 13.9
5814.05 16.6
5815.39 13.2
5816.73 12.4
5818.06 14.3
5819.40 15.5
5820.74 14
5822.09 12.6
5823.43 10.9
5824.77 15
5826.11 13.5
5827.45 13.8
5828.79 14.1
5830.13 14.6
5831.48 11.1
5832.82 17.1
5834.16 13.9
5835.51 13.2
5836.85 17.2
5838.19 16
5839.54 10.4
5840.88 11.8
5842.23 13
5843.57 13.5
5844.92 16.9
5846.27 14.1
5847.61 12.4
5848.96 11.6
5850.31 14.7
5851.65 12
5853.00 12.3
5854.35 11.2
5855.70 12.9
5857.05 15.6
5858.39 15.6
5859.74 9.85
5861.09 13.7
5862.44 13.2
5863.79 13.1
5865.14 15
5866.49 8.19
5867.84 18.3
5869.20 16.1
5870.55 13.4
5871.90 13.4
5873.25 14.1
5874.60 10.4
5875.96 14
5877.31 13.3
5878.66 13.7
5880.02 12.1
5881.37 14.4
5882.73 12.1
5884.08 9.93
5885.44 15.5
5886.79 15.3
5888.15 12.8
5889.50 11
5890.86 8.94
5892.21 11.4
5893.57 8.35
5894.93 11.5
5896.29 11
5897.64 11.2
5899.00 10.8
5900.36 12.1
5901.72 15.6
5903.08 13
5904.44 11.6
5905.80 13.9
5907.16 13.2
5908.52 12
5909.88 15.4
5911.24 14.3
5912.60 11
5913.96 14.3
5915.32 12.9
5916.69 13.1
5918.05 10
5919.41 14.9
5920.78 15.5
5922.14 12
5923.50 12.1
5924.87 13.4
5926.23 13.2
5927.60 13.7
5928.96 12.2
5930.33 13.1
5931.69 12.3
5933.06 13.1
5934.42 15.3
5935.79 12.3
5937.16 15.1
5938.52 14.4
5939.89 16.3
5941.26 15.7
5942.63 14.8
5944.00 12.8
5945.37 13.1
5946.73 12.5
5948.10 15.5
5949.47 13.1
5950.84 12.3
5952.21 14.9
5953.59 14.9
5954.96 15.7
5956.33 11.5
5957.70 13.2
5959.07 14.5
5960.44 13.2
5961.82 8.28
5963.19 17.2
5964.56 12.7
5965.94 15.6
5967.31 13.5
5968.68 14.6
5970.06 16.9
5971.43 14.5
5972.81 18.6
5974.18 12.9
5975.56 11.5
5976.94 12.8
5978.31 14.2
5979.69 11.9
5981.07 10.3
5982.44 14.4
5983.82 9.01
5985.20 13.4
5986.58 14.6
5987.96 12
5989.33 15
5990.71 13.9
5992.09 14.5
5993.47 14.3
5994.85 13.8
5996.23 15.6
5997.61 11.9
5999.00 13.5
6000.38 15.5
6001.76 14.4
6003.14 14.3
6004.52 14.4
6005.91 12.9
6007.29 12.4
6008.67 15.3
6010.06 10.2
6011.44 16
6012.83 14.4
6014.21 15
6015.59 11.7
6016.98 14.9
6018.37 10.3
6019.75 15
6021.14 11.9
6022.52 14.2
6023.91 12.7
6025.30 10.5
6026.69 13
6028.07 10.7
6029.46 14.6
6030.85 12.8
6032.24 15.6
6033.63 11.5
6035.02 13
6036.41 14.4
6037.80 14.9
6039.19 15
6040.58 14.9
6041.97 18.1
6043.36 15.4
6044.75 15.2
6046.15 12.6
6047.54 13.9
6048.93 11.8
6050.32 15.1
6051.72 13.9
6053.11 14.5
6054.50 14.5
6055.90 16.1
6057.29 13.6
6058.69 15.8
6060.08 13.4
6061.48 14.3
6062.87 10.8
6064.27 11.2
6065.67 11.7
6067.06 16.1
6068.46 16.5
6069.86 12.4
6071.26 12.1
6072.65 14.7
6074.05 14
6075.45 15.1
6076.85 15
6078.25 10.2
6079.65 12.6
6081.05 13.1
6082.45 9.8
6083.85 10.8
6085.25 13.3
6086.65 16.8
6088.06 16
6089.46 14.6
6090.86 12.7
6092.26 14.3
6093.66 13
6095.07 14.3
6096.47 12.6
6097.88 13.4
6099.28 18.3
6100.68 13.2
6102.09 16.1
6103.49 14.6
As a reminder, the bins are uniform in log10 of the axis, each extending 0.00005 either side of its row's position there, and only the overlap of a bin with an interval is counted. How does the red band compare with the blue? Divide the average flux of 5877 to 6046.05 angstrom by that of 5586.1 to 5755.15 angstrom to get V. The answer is 1.03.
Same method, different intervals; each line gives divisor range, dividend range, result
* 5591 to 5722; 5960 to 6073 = 1.06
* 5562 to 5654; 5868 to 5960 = 1.07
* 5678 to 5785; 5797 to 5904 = 0.97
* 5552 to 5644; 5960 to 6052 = 1.11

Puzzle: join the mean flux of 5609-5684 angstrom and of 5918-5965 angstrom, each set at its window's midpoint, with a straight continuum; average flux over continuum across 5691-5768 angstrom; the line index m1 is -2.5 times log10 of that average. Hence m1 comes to -0.06 mag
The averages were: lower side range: 12.6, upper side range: 13.6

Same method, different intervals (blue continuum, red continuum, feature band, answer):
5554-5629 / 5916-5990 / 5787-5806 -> -0.08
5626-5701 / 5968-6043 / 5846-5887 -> 0.02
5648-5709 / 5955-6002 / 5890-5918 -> 0.11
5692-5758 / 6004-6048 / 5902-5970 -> 0.01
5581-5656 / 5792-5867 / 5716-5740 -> -0.08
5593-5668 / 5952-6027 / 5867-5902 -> 0.05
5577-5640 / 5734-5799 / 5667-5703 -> -0.06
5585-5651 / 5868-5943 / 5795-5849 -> -0.08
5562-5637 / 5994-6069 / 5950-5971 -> -0.03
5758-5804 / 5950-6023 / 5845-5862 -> 0.04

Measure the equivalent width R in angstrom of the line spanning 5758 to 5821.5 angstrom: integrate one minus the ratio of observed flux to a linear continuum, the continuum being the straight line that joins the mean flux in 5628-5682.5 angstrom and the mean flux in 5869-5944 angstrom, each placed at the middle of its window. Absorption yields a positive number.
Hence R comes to -3.4 angstrom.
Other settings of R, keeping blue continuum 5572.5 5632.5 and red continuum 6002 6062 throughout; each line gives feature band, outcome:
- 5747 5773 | -1.18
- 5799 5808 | -0.90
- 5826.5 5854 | -1.29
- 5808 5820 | -0.78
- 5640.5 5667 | -0.97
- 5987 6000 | -0.20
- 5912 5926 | 0.45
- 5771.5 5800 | -1.73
